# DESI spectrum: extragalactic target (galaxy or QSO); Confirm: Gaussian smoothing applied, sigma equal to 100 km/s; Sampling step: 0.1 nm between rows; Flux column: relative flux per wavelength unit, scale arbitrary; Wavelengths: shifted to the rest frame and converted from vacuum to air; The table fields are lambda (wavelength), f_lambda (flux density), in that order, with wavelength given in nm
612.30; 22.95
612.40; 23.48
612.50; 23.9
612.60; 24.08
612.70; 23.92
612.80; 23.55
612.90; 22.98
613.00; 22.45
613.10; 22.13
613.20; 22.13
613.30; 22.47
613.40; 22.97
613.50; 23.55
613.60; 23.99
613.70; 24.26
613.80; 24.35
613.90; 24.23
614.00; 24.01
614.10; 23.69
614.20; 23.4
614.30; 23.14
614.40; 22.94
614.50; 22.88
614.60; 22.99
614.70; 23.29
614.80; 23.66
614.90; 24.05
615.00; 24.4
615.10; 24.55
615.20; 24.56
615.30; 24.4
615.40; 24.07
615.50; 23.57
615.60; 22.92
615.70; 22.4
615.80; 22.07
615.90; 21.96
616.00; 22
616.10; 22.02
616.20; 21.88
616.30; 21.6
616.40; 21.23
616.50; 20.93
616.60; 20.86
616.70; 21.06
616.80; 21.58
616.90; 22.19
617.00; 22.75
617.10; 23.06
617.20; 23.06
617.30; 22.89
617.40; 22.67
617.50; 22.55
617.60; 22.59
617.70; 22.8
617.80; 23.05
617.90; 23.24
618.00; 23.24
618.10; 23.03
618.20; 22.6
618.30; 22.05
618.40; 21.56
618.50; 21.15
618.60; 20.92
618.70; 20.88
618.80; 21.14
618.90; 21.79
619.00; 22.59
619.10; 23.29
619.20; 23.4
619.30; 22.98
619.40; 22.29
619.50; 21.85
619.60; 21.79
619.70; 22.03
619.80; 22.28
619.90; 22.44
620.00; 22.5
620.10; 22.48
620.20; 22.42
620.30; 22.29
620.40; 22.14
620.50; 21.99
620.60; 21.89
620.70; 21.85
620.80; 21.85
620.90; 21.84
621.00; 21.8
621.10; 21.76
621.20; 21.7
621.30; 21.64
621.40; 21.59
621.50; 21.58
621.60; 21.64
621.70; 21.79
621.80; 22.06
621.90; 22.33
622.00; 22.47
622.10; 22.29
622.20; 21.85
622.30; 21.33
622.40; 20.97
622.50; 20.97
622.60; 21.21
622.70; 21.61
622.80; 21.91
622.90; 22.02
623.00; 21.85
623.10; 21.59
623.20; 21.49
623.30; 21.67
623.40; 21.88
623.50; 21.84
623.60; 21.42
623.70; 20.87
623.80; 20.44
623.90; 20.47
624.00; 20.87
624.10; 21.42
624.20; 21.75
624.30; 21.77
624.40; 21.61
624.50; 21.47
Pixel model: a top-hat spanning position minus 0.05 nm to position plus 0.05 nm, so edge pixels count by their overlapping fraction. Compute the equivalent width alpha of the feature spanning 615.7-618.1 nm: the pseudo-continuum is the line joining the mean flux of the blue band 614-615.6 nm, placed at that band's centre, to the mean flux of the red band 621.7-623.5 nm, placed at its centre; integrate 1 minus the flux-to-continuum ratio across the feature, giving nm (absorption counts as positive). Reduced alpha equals 0.09 nm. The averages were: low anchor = 23.7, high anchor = 21.7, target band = 22.2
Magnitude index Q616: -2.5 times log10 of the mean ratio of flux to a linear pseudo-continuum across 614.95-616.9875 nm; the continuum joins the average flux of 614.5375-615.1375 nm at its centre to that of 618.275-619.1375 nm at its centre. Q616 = 0.03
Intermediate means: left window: 23.8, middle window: 22.5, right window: 21.7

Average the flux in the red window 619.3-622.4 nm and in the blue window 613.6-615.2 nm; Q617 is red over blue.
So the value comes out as 0.9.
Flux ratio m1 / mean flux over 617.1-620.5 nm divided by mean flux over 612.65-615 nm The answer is 1.0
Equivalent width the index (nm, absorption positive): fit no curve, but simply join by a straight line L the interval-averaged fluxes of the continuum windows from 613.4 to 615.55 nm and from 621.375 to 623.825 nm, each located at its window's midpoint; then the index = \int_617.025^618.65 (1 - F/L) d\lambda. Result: 0.03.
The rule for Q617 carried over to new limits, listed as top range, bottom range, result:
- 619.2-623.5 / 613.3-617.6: 0.95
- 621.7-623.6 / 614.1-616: 0.93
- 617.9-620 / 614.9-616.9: 0.98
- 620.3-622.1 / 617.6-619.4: 0.98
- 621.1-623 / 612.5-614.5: 0.93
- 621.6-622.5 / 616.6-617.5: 0.98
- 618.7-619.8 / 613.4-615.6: 0.94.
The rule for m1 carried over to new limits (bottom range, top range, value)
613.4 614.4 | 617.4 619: 0.93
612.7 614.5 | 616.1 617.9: 0.95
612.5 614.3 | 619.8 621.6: 0.94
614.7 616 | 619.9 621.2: 0.94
